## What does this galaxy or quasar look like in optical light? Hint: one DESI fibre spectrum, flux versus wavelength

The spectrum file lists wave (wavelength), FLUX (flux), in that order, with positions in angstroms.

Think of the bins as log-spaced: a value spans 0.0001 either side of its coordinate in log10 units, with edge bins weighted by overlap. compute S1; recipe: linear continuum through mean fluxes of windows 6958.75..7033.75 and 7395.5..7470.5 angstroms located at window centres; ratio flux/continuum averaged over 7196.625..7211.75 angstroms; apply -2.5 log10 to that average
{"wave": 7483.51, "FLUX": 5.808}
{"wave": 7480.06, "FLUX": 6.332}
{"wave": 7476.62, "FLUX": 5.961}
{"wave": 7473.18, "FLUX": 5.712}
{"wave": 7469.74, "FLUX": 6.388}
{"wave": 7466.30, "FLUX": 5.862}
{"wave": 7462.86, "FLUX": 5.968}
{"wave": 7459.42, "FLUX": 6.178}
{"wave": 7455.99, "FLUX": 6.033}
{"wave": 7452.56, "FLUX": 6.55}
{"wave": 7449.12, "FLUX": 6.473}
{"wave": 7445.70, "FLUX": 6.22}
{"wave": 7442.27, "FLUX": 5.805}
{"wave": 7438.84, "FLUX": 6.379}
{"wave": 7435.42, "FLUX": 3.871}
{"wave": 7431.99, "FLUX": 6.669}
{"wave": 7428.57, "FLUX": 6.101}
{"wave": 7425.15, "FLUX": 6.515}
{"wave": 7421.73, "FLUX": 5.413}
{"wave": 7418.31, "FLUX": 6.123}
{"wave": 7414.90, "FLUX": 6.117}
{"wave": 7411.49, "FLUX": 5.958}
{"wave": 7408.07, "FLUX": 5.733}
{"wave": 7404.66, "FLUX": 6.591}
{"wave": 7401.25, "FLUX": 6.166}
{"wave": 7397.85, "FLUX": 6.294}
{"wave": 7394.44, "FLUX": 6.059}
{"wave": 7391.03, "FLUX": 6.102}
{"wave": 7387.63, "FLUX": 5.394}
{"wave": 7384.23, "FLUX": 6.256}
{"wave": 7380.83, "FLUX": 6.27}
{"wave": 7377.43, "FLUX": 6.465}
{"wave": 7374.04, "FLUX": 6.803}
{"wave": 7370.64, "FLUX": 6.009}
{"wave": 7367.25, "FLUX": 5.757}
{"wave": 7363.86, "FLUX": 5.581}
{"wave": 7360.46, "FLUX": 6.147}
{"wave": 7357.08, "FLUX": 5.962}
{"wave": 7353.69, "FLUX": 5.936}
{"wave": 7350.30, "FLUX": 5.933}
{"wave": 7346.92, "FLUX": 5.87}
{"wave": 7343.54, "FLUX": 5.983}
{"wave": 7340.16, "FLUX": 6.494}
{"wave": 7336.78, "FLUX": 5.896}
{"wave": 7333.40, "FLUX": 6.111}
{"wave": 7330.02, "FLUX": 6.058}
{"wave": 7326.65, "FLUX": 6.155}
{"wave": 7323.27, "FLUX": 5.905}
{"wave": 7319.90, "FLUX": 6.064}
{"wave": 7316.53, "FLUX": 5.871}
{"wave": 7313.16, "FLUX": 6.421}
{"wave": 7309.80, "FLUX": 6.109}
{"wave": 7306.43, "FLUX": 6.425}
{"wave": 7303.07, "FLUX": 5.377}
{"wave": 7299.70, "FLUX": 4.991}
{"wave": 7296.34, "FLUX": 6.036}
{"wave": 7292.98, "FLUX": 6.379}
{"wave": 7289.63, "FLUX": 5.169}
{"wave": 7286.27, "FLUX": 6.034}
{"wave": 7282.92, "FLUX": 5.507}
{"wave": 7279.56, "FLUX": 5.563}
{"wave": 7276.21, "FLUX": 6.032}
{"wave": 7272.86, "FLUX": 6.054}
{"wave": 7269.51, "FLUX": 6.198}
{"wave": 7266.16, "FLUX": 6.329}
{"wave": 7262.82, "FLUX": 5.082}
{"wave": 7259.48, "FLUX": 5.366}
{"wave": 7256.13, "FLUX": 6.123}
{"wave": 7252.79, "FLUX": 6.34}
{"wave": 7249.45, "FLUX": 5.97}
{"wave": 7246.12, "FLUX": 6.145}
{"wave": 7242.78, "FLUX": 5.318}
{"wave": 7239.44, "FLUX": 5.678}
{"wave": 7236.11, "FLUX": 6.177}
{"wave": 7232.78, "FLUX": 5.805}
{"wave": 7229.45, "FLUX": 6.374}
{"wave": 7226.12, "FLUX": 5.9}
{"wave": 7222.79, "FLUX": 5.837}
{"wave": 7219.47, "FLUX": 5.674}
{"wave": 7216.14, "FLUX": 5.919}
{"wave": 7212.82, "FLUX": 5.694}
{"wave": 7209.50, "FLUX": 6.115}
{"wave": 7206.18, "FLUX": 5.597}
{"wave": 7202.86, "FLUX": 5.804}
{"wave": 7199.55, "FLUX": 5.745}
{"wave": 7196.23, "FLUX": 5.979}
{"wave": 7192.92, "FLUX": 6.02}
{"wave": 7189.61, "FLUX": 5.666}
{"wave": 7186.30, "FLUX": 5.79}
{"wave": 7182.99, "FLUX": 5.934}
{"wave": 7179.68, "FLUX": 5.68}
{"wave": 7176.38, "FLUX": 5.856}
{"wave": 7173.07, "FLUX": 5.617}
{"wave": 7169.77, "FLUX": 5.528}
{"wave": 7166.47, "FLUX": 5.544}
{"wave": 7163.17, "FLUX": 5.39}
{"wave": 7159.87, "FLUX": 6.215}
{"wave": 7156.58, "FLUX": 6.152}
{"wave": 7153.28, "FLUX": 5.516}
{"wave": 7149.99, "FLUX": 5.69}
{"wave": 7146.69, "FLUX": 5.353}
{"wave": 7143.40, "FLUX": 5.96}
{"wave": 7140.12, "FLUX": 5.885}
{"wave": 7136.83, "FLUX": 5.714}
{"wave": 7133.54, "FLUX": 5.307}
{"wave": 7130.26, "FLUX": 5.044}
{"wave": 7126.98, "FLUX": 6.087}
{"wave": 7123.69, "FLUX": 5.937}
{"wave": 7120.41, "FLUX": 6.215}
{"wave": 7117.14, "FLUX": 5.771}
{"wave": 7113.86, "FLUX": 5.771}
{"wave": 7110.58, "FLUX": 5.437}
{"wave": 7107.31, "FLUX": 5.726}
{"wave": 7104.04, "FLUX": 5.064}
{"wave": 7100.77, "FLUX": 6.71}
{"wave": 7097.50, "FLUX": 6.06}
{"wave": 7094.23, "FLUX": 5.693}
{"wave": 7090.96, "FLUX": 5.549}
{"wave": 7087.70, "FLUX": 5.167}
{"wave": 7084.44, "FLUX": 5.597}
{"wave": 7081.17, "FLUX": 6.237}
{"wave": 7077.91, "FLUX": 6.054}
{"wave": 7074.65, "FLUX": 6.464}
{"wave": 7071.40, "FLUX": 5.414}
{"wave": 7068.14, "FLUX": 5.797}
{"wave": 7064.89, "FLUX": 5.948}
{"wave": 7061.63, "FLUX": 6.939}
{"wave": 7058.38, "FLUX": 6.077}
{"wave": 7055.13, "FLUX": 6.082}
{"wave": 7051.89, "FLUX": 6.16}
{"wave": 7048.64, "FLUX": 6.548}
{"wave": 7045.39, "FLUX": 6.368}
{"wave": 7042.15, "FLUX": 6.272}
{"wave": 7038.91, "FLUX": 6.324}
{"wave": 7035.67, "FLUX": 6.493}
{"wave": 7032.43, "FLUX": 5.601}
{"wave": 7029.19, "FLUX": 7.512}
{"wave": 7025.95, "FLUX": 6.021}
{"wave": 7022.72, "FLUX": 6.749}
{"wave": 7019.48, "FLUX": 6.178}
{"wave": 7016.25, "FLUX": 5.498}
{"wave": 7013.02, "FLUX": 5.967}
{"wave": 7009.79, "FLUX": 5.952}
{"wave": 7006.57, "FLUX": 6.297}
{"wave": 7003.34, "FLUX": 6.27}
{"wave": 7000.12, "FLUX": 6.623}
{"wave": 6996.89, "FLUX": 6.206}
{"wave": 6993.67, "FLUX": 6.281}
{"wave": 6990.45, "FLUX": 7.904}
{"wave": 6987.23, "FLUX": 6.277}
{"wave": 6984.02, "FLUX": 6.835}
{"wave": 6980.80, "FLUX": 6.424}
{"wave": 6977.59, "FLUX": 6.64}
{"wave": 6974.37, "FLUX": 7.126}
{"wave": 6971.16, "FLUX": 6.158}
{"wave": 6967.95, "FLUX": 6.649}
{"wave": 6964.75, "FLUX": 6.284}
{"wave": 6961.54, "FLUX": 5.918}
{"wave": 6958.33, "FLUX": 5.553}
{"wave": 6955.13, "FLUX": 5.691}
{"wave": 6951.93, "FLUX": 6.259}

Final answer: 0.07 mag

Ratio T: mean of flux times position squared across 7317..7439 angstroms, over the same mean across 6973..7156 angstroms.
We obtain 1.1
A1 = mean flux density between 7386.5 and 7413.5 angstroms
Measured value 6.05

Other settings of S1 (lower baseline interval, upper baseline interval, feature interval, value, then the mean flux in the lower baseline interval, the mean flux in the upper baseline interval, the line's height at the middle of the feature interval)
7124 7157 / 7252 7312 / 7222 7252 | -0.03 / 5.66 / 5.84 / 5.78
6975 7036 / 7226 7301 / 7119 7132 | 0.06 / 6.42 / 5.85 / 6.15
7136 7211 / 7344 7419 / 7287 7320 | 0.01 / 5.77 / 6.07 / 5.96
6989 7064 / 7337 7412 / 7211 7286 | 0.06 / 6.35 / 6.08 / 6.18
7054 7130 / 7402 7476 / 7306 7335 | -0.02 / 5.89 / 6.03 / 5.98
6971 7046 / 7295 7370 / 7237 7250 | 0.05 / 6.42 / 5.96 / 6.09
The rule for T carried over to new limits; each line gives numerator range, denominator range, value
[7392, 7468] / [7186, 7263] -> 1.09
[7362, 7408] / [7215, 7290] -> 1.08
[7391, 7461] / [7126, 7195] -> 1.14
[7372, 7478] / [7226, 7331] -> 1.07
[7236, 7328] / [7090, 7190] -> 1.07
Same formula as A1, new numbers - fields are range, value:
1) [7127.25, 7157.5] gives 5.63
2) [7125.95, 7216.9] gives 5.74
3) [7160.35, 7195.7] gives 5.73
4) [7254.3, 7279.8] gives 5.86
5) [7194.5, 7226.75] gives 5.82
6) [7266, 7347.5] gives 5.96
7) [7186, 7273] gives 5.88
